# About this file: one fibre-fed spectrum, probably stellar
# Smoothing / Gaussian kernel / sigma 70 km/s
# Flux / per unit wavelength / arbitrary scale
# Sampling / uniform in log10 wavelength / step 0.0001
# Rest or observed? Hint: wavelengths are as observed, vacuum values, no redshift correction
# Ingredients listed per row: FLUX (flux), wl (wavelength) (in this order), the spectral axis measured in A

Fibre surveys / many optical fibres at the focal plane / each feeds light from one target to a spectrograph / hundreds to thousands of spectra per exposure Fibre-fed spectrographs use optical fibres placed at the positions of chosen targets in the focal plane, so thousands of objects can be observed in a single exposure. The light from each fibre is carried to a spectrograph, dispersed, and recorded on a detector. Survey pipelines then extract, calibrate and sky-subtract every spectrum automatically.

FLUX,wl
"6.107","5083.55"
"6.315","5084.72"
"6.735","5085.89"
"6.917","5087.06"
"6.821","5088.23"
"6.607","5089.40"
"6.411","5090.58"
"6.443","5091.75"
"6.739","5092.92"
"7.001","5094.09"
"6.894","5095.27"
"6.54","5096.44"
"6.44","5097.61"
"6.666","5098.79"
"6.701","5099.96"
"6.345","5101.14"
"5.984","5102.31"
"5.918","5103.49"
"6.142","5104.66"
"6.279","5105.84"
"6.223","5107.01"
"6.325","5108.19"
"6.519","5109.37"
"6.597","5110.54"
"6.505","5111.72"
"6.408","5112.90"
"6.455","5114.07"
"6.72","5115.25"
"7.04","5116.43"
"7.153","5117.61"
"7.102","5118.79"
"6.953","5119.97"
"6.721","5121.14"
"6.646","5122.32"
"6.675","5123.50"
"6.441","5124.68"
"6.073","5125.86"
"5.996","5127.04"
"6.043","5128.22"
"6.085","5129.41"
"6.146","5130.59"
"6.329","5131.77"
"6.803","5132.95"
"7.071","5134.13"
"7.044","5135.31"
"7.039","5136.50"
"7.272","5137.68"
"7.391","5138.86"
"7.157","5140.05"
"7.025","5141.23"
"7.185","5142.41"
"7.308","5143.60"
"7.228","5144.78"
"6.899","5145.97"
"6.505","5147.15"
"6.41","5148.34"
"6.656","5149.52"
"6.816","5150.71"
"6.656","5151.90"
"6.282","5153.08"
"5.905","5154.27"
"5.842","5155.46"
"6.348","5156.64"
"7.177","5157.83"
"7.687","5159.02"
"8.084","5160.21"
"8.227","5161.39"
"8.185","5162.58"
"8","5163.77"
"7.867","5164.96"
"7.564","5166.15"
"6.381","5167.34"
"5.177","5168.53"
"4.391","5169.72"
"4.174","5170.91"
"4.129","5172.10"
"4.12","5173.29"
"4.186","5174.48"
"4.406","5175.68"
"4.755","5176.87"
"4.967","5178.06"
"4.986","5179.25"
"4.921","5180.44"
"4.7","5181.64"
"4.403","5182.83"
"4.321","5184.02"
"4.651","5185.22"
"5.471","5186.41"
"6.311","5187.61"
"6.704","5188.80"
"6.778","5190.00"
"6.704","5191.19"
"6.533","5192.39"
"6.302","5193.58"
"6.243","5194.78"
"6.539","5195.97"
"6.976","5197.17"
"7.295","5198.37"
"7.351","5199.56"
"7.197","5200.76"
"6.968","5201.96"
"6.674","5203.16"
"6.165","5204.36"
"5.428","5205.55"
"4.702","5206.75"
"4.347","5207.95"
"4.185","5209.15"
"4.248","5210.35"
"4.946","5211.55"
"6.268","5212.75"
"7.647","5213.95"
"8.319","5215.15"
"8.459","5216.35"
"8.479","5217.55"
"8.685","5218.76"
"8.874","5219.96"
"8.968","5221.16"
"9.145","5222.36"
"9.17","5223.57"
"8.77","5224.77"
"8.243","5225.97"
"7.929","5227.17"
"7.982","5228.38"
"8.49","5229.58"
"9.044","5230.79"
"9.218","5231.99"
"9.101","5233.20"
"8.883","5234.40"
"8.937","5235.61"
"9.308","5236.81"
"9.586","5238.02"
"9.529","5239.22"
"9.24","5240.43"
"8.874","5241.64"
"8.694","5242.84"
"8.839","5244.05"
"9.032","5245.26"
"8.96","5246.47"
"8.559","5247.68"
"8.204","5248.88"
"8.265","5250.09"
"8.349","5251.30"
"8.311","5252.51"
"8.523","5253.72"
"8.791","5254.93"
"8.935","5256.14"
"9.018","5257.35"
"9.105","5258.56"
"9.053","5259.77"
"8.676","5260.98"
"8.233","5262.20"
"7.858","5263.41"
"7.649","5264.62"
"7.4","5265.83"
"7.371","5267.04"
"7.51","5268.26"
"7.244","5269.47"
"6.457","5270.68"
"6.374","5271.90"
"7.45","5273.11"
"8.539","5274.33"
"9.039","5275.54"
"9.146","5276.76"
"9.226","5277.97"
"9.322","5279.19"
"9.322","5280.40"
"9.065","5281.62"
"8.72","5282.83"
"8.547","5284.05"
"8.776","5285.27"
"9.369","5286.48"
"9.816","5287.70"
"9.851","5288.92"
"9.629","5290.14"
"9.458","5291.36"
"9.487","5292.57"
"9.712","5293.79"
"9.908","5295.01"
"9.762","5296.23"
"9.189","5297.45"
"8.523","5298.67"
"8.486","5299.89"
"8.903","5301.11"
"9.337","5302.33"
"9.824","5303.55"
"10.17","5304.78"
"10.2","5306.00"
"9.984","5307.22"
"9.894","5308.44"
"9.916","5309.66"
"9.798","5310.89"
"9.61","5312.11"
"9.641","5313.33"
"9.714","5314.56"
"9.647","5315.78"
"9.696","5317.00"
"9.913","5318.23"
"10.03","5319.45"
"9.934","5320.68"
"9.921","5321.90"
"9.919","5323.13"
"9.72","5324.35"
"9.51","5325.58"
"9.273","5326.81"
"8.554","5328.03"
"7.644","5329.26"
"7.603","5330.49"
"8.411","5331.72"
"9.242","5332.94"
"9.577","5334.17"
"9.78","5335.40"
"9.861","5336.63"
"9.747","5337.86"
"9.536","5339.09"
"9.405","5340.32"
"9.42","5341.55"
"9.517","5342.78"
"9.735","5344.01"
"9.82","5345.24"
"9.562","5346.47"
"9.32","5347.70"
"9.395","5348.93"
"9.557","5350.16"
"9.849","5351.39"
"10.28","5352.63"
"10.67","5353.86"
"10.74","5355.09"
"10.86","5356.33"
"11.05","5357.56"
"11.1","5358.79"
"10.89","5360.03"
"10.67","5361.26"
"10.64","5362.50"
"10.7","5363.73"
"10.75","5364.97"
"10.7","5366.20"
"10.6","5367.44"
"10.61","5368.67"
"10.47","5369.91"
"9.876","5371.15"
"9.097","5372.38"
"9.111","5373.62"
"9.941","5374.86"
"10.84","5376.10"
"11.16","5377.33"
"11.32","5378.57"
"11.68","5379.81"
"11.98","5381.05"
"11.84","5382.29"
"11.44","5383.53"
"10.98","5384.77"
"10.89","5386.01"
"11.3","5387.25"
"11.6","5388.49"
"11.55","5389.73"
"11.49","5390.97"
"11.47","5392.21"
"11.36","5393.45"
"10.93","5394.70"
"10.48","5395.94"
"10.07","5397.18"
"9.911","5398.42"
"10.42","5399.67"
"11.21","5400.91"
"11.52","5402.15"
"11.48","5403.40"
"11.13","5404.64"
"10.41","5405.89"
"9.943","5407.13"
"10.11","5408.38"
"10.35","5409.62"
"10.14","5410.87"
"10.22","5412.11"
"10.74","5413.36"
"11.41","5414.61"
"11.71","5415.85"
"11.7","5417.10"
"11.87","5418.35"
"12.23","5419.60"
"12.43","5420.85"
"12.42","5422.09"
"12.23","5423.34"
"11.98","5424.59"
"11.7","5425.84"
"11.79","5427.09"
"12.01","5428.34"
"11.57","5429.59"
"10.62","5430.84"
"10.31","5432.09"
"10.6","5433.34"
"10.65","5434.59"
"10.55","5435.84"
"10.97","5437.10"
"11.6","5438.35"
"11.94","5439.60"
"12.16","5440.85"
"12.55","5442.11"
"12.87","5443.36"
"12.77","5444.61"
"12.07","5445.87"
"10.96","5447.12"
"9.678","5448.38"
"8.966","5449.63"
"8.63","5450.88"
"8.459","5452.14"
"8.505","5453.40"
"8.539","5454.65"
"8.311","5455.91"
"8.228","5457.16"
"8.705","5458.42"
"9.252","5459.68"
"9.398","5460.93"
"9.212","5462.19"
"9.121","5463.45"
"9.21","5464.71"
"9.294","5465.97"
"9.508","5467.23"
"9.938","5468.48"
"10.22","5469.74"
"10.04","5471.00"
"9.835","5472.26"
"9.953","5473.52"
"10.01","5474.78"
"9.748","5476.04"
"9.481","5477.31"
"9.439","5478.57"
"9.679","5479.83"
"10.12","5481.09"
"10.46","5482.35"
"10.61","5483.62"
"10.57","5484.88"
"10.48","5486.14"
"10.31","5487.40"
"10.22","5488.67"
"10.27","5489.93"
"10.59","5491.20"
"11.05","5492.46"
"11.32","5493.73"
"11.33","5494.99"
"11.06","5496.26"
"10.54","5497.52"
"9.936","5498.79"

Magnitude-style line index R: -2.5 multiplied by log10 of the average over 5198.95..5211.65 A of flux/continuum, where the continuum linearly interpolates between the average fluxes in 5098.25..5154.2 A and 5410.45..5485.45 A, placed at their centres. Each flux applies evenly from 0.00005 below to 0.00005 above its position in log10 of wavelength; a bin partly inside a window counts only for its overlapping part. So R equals 0.31 mag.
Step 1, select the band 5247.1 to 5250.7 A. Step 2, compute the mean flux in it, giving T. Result 8.36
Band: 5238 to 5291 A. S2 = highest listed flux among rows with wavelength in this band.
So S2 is 9.851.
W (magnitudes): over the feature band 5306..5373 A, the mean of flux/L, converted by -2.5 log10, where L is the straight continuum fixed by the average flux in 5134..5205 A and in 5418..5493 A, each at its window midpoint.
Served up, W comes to -0.13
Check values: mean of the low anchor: 6.32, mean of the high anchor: 10.4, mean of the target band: 9.85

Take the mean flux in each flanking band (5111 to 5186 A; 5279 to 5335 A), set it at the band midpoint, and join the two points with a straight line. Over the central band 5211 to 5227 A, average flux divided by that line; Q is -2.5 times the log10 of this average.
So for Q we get -0.06 mag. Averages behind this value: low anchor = 6.31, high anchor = 9.41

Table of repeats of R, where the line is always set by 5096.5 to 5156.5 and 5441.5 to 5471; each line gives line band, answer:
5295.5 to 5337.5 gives -0.125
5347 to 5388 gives -0.190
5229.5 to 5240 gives -0.196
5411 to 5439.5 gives -0.203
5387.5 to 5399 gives -0.200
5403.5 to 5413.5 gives -0.123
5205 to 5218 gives 0.219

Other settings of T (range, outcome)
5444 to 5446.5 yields 12.4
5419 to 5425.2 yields 12.3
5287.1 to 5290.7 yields 9.76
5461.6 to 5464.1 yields 9.15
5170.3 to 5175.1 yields 4.15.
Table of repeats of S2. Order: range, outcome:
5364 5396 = 11.98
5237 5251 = 9.586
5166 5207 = 7.564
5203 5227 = 9.17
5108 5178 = 8.227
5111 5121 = 7.153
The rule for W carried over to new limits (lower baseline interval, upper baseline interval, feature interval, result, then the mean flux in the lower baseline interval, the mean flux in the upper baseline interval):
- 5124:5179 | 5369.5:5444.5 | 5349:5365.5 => -0.03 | 6.41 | 11.2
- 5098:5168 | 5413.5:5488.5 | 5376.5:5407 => -0.14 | 6.76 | 10.5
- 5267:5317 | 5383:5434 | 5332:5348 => 0.04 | 9.1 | 11.2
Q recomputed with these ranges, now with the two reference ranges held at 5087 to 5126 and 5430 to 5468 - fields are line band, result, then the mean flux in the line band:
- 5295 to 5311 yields -0.11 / 9.54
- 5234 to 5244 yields -0.15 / 9.12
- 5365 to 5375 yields -0.09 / 10.1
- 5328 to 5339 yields -0.01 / 8.98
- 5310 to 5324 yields -0.12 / 9.8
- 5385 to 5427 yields -0.16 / 11.2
